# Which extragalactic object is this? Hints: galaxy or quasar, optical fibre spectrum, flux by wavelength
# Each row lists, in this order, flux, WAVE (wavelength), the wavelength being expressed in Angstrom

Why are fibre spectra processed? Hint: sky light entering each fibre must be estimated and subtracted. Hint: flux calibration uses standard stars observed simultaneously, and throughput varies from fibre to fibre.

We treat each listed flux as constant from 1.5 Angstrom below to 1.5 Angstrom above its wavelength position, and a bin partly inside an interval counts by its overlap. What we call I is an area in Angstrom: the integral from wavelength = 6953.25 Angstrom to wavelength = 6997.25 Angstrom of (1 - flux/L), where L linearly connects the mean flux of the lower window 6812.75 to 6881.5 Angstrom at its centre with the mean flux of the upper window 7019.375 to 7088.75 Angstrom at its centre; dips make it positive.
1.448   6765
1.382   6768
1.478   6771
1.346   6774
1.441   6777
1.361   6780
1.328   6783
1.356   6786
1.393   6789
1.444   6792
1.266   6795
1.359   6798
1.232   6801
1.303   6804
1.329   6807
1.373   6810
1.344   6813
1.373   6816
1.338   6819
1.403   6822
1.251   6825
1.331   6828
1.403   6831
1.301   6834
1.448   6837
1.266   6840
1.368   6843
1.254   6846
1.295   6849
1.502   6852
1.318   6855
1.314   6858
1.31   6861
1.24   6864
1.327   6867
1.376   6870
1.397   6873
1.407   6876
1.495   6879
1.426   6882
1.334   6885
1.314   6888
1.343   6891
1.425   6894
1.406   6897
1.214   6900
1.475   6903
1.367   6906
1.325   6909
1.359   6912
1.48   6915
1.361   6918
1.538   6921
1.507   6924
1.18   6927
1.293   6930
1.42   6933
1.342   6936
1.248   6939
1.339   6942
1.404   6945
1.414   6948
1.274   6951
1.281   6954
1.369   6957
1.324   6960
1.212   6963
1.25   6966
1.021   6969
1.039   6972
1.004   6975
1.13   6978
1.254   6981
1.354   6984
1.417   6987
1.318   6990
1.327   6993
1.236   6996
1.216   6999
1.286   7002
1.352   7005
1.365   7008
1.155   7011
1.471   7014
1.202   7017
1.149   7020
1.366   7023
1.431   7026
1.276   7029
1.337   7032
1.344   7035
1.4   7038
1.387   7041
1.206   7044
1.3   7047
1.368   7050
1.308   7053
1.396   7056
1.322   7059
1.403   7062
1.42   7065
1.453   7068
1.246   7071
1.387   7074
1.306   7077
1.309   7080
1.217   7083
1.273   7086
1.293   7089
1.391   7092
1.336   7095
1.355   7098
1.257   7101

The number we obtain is 3.4 Angstrom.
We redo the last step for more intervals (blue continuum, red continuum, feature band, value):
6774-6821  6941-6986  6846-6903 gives -2.5 Angstrom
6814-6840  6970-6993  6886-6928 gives -3.2 Angstrom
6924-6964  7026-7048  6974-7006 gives 1.5 Angstrom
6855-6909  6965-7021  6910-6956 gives -2.0 Angstrom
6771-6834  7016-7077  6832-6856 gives 0.0 Angstrom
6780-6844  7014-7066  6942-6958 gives -0.1 Angstrom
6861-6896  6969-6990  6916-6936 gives -1.5 Angstrom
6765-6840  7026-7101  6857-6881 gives -0.2 Angstrom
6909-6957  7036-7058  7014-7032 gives 0.5 Angstrom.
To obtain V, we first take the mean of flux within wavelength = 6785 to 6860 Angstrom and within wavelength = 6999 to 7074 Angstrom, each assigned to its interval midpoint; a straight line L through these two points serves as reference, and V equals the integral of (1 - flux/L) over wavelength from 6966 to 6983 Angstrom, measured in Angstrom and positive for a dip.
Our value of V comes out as 2.8 Angstrom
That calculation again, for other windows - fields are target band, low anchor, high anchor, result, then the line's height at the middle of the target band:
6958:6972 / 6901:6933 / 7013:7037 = 1.7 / 1.36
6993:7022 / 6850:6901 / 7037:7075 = 1.7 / 1.36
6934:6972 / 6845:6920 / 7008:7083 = 1.9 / 1.35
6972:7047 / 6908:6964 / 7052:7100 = 3.3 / 1.34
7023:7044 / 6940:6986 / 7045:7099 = -0.8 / 1.3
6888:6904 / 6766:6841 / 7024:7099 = -0.2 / 1.35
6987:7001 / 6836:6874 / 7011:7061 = 0.4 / 1.33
